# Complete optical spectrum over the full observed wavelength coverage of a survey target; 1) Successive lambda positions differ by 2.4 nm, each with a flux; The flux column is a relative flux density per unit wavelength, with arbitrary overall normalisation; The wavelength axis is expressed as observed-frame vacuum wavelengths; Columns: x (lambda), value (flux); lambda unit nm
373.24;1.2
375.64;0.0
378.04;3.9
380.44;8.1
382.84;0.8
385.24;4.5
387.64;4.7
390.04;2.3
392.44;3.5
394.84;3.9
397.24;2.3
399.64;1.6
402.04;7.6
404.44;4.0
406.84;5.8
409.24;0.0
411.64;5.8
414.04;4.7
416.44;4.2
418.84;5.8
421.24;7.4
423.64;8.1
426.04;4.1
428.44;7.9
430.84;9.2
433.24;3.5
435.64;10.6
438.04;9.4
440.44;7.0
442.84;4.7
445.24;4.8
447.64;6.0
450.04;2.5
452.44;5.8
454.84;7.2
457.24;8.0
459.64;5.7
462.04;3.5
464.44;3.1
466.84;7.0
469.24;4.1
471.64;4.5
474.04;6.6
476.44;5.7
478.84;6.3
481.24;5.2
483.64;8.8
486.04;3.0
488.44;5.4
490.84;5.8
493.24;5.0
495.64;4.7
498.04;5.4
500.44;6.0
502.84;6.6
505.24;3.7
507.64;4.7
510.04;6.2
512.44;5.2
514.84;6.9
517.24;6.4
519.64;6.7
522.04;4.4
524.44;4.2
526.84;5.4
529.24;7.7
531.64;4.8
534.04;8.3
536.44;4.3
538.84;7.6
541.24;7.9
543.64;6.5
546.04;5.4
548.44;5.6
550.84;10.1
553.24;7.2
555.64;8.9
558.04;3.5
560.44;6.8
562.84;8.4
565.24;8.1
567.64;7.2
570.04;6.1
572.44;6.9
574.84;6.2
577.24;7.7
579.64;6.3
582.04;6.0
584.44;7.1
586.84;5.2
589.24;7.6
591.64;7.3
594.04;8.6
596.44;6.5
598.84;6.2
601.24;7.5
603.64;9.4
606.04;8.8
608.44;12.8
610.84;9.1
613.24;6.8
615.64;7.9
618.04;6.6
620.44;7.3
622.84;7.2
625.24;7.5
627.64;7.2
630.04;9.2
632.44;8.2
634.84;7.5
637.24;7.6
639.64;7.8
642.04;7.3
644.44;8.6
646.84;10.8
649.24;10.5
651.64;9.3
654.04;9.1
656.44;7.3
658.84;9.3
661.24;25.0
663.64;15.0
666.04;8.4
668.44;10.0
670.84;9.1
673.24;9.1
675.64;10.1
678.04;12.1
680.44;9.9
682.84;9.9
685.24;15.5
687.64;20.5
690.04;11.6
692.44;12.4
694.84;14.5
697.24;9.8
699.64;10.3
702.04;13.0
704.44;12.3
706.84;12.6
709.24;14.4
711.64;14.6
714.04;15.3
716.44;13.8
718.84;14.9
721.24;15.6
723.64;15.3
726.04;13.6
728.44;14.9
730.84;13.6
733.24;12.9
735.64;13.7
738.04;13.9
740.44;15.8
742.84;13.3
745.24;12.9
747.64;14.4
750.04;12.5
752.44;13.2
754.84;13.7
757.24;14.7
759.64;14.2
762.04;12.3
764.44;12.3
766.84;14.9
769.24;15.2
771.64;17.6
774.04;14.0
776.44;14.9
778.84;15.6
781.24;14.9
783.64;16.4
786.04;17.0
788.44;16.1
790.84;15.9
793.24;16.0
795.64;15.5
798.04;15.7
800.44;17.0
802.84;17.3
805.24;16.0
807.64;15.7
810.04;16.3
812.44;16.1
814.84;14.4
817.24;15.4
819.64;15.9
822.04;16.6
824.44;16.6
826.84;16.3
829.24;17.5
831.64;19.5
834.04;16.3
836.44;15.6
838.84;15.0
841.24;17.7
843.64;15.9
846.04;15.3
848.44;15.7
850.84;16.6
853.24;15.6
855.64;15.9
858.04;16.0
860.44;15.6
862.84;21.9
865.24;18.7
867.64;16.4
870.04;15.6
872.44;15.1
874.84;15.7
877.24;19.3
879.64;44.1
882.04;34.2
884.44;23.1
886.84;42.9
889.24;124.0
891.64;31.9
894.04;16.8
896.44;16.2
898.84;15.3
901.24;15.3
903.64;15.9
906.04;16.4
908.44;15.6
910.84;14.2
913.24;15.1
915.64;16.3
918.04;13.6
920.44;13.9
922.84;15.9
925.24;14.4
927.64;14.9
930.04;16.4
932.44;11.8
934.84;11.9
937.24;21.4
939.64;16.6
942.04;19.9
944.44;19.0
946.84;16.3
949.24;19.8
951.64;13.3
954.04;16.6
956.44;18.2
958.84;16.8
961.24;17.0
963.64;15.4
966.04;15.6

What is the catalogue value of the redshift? 0.78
